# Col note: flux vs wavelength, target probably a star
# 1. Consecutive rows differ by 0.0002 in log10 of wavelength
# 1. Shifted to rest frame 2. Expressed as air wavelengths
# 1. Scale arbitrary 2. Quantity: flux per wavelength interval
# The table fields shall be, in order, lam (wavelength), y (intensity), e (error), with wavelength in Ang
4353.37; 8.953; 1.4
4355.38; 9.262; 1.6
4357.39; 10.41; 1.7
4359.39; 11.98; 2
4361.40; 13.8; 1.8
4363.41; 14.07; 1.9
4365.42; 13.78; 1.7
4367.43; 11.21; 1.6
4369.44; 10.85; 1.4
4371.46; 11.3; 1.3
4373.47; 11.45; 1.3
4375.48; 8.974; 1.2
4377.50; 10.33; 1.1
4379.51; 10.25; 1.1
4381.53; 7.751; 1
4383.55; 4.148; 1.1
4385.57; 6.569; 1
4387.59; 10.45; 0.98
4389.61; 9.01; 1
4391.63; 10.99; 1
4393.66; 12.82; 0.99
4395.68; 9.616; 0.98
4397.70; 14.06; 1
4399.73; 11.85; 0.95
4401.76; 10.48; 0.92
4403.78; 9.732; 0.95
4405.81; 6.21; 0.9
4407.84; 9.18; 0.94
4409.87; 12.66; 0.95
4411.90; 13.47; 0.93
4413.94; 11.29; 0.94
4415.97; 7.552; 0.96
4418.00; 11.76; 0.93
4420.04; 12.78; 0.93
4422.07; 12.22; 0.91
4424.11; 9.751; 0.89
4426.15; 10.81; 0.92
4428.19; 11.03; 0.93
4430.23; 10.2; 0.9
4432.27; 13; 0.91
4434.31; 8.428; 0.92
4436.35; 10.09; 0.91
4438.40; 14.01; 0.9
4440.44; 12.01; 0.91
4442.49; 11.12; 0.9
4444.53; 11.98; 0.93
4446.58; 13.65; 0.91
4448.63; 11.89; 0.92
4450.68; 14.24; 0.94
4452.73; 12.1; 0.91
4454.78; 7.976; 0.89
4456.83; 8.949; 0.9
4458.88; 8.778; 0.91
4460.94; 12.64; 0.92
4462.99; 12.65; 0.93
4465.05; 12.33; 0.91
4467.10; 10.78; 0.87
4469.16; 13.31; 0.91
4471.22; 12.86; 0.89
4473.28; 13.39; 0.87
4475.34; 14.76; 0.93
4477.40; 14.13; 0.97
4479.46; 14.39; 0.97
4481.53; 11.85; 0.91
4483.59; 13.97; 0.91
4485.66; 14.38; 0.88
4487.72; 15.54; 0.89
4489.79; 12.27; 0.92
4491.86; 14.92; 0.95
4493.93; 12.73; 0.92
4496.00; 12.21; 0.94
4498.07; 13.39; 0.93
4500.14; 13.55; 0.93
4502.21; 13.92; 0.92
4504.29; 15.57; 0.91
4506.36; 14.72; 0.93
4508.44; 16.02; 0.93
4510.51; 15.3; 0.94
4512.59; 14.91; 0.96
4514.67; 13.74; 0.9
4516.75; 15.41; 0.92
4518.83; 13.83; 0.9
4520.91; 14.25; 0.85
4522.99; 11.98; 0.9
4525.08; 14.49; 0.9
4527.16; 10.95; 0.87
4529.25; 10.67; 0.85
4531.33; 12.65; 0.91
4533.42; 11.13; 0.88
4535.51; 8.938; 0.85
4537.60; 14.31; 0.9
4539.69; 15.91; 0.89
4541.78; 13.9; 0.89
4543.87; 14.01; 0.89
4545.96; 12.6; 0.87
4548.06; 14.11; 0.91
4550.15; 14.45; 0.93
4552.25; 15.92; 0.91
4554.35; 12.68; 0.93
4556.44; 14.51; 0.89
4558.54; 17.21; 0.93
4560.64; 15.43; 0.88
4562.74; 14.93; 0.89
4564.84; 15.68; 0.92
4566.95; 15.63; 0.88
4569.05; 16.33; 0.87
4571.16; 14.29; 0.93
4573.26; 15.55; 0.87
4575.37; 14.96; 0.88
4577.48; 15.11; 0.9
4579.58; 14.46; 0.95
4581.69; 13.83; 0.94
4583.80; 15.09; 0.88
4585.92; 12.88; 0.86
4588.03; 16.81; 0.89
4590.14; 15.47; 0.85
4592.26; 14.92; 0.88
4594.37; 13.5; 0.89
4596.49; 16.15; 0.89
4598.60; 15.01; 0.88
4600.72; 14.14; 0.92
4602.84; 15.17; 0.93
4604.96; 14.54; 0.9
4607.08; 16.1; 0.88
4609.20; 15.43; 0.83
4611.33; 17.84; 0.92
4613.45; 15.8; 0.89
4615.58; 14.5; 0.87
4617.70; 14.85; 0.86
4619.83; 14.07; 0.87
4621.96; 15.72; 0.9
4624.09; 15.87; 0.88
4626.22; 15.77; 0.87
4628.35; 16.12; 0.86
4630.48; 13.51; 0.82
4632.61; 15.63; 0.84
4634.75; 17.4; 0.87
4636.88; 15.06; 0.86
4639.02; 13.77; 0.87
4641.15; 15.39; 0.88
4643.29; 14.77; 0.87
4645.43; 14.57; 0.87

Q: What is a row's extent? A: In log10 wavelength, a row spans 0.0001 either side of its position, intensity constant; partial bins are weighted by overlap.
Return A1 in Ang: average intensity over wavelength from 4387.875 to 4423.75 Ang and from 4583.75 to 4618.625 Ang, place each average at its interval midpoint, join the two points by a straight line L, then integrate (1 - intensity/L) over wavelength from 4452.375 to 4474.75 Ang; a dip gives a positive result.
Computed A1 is 1.3 Ang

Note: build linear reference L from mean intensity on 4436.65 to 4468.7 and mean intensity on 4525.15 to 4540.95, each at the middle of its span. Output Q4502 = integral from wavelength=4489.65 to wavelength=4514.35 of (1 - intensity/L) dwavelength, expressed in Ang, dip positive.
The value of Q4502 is -4.4 Ang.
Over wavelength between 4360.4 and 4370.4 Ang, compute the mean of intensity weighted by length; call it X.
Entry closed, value 12.8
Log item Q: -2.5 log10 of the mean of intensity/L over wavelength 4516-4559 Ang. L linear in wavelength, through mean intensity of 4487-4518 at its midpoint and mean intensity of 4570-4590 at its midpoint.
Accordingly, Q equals 0.08 mag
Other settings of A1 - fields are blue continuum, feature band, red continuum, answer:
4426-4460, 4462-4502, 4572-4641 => -3.96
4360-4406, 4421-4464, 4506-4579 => 2.04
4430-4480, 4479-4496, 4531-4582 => -1.18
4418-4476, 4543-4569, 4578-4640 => -1.49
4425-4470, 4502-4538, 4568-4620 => -0.67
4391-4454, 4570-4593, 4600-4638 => -0.34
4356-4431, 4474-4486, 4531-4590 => -1.19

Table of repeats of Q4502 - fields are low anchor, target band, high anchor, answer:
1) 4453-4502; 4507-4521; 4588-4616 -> -1.4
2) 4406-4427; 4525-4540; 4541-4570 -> 2.2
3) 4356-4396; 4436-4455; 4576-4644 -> -0.4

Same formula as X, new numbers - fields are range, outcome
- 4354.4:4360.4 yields 10.6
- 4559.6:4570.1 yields 15.6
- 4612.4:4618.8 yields 15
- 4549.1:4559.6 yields 15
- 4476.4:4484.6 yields 13.6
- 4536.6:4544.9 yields 14.5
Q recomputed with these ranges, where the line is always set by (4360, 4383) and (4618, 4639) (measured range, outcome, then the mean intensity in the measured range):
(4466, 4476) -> -0.016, 13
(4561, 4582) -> -0.053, 15.1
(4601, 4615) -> -0.046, 15.7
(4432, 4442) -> 0.076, 11.4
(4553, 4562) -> -0.060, 15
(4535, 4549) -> 0.029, 13.6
